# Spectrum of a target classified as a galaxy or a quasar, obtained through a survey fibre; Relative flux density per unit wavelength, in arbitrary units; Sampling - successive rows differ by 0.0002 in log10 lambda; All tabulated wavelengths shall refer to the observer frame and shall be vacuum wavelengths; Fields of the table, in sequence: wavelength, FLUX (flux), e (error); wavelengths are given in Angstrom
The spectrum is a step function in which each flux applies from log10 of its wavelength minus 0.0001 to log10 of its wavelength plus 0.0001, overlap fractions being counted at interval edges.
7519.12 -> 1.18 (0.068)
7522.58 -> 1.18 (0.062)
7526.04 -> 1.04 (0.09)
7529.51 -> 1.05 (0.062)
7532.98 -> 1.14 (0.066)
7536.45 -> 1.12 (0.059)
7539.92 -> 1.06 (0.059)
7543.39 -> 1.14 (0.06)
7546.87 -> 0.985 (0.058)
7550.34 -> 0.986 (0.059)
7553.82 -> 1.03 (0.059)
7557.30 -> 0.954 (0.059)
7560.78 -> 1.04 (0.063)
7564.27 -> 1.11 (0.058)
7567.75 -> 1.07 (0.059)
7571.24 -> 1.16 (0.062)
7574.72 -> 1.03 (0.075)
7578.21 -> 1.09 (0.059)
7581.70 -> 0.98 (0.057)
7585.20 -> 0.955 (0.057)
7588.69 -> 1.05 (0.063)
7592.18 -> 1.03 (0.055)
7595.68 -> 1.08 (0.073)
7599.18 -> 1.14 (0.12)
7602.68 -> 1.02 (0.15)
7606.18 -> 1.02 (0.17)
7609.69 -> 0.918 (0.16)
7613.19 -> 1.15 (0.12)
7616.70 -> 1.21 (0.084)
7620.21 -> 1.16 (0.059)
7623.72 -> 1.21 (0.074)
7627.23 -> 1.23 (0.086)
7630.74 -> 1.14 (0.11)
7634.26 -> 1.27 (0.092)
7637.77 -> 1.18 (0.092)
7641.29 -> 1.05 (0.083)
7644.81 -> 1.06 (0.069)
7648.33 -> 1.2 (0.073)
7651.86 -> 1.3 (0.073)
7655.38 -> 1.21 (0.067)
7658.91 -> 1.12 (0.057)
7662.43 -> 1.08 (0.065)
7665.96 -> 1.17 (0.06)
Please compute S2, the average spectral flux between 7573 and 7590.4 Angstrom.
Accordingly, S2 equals 1.02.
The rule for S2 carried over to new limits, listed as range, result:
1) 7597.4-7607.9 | 1.06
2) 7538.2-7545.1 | 1.1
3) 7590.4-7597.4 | 1.06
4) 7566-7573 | 1.12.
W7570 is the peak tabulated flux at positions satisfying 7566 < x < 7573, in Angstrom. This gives 1.16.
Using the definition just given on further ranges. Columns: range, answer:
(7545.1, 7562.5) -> 1.04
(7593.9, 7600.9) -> 1.14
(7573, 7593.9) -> 1.09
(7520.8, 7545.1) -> 1.18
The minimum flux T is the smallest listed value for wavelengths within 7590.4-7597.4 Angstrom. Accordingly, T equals 1.03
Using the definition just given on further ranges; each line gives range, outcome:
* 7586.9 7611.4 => 0.918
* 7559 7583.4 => 0.98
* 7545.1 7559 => 0.954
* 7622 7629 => 1.21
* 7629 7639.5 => 1.14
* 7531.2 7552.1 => 0.985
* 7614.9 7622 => 1.16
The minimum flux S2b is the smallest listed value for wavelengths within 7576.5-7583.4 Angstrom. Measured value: 0.98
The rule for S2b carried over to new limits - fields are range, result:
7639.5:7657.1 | 1.05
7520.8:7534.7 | 1.04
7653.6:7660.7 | 1.12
